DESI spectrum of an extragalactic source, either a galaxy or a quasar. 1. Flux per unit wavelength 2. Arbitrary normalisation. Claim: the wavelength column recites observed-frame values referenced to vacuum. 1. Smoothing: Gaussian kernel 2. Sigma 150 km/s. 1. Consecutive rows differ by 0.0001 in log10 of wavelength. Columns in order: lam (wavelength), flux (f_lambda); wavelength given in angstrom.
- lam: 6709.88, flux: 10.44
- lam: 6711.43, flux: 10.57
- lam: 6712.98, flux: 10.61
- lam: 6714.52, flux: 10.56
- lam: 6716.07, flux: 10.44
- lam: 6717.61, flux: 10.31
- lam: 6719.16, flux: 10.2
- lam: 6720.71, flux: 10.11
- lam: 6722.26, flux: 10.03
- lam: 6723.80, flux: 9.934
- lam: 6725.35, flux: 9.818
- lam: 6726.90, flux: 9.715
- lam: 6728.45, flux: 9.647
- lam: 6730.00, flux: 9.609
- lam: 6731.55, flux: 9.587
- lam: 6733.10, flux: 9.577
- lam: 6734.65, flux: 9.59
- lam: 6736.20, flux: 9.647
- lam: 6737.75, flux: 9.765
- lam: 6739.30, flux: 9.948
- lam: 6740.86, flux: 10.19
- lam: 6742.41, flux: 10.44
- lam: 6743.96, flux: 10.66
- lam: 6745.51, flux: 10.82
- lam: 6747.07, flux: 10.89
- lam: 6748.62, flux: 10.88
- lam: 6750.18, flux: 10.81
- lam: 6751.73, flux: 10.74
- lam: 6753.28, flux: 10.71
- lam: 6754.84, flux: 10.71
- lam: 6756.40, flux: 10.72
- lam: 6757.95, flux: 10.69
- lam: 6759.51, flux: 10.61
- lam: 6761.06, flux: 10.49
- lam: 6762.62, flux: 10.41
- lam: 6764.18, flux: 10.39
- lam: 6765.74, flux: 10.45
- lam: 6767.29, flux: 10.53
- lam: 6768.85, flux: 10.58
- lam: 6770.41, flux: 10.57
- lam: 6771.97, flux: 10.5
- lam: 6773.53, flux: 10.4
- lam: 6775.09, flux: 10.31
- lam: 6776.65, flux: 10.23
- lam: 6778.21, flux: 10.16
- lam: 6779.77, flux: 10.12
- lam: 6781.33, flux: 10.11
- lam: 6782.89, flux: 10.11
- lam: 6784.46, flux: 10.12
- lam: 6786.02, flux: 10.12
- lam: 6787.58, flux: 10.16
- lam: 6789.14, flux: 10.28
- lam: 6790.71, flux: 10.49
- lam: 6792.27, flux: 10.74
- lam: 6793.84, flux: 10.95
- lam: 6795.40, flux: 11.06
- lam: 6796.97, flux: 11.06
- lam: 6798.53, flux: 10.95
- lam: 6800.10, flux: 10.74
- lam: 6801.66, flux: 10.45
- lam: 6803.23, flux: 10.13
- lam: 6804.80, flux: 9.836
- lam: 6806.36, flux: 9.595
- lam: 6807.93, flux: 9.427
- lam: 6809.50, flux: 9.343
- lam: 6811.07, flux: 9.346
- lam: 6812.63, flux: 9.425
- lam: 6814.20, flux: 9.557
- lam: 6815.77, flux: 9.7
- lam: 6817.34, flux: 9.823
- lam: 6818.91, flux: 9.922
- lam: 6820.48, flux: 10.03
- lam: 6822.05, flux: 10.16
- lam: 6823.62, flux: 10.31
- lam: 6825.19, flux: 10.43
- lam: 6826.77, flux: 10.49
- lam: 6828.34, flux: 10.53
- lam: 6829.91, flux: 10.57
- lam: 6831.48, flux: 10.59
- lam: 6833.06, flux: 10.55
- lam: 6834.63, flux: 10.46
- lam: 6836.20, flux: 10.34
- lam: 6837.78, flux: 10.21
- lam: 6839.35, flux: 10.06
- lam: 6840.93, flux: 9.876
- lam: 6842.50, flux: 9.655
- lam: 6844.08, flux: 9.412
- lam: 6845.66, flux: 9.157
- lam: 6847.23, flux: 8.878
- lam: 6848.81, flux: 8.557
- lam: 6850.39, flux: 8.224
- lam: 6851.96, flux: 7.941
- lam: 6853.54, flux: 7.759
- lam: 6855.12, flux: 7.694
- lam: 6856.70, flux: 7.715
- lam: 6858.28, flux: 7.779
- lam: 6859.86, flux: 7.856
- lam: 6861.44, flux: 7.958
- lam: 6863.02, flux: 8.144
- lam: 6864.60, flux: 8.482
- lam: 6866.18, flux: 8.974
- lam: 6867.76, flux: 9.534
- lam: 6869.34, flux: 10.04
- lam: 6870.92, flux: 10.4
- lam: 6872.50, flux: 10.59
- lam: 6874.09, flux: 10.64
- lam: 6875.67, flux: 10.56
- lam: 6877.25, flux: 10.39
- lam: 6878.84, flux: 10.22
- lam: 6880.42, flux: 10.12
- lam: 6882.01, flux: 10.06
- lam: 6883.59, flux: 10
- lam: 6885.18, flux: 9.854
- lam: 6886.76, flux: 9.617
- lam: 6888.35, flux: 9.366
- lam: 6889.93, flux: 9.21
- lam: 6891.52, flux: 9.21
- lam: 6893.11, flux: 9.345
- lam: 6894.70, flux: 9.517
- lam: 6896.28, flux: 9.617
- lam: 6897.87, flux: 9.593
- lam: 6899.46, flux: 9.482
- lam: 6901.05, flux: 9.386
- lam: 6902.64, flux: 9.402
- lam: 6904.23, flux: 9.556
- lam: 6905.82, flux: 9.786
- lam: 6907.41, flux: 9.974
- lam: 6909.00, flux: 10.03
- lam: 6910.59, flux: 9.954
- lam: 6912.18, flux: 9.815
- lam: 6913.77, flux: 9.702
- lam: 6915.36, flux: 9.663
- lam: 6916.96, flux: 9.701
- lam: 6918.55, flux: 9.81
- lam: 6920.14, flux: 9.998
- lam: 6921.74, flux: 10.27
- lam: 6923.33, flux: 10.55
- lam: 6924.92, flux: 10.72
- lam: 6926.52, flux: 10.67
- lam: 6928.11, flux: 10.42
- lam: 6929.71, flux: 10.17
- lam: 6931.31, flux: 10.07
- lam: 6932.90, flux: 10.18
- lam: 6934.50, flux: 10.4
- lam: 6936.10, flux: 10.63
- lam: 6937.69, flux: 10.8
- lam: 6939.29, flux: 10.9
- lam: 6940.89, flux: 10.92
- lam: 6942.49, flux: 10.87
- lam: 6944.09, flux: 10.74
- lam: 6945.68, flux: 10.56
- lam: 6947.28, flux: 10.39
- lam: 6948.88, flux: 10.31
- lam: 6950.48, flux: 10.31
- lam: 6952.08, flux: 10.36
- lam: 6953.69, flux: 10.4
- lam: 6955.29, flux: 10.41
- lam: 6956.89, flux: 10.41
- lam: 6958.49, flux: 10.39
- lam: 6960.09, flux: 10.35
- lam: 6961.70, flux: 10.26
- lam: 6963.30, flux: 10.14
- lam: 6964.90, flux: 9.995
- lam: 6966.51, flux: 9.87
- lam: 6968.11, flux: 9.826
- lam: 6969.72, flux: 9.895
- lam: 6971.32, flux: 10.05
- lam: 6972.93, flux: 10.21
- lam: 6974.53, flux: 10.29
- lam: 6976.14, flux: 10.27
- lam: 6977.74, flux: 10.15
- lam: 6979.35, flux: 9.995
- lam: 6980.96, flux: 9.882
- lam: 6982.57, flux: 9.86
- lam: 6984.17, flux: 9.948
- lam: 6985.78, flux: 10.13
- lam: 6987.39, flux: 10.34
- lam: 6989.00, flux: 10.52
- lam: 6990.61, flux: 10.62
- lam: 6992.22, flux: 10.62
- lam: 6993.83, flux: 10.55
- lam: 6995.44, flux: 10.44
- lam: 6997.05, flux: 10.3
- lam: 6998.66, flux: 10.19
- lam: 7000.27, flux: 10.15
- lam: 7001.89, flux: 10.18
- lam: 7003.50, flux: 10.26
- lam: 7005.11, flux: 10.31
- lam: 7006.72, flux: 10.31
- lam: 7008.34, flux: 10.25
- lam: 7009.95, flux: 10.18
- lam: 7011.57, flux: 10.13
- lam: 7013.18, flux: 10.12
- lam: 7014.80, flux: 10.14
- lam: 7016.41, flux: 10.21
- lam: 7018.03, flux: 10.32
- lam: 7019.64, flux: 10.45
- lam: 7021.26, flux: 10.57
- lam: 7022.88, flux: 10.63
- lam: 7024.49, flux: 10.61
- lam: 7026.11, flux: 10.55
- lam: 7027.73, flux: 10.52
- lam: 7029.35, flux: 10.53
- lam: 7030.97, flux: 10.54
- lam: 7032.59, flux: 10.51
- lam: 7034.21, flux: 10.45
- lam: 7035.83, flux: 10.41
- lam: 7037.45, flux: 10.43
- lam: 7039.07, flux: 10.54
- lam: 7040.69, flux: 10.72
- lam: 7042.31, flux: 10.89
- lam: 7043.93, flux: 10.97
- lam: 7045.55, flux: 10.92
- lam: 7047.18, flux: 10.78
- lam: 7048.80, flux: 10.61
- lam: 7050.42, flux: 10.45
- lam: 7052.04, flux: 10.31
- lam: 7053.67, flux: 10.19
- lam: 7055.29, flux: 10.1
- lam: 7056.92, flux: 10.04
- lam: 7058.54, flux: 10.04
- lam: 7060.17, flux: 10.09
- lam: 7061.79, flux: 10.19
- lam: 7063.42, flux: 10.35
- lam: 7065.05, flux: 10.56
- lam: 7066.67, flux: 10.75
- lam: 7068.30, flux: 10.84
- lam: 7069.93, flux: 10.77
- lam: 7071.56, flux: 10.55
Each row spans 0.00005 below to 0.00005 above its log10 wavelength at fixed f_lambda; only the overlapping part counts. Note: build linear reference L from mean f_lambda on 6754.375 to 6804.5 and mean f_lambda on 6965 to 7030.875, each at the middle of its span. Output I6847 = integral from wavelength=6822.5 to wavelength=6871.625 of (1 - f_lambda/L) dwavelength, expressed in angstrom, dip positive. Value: 5.2 angstrom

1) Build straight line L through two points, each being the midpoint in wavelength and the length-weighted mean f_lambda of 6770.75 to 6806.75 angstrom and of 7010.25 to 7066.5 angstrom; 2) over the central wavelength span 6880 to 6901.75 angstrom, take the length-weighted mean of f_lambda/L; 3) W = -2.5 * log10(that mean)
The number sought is 0.089 mag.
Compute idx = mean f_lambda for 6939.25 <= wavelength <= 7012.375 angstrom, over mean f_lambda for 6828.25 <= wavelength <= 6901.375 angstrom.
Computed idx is 1.09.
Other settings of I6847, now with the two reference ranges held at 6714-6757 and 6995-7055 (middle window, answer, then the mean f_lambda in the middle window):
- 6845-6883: 4.6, 9.08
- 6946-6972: 0.4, 10.2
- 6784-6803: -0.6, 10.6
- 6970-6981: 0.3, 10.1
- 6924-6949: -0.5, 10.6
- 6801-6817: 0.9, 9.68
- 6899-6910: 0.7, 9.67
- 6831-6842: 0.0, 10.3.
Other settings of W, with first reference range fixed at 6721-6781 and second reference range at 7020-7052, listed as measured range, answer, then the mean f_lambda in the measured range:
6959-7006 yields 0.04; 10.2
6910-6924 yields 0.06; 9.94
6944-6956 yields 0.01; 10.4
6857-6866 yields 0.27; 8.09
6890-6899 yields 0.11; 9.43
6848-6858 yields 0.29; 7.97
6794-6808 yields -0.01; 10.4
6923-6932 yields 0.01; 10.4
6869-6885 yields 0.01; 10.3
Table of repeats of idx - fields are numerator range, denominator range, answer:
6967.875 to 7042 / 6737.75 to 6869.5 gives 1.04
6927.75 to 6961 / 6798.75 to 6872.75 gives 1.10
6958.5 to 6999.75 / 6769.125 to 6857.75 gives 1.03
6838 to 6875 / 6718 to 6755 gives 0.88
